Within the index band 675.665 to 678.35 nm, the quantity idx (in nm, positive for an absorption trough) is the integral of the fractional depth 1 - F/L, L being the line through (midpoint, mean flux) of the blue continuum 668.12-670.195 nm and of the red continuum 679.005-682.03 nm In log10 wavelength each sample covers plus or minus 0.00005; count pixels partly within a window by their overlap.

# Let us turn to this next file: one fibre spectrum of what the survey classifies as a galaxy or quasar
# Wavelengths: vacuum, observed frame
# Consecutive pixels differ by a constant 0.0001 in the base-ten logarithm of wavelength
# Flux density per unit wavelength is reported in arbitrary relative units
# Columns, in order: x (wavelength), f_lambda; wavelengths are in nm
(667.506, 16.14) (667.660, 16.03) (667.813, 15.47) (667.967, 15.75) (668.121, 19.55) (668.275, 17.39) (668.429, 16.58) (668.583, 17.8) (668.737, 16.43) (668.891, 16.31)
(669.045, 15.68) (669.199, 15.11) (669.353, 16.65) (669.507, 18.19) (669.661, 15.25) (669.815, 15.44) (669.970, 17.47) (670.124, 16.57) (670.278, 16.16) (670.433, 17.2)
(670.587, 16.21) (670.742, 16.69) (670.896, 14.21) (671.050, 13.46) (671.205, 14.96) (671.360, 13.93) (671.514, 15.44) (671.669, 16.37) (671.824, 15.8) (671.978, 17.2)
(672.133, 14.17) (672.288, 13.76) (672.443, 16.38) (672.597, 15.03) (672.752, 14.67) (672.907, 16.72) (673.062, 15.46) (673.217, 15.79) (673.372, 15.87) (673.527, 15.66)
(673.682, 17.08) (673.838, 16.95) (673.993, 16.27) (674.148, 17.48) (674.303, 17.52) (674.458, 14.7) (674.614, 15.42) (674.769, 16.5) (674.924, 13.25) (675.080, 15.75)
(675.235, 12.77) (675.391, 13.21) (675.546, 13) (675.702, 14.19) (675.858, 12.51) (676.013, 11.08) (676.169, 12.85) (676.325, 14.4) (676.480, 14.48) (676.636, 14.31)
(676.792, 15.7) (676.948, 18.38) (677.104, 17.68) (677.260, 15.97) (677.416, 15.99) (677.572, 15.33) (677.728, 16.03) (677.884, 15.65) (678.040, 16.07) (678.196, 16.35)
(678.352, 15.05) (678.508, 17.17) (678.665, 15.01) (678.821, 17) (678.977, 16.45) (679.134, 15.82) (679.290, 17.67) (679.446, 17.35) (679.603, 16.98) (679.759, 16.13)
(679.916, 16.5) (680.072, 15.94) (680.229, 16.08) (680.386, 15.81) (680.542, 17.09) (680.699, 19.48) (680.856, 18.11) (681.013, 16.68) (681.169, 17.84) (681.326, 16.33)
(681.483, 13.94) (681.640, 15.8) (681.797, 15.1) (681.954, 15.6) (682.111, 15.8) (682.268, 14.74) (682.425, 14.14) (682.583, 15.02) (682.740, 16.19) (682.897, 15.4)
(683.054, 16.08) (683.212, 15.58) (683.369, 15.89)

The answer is 0.233 nm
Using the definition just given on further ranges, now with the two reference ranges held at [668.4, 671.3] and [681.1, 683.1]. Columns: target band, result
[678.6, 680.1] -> -0.083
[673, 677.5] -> 0.189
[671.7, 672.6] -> 0.029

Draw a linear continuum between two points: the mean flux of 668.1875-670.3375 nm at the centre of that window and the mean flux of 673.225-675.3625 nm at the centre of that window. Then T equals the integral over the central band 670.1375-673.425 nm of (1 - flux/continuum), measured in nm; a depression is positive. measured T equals 0.12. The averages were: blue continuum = 16.5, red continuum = 15.7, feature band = 15.5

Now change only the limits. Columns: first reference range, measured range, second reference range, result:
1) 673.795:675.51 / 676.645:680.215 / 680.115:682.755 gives -0.13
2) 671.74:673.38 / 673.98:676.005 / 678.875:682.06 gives 0.15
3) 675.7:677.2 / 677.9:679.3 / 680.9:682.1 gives -0.09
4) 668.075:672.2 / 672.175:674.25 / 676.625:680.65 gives 0.04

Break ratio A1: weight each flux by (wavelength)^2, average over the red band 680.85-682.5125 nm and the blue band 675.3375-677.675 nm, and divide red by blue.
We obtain 1.09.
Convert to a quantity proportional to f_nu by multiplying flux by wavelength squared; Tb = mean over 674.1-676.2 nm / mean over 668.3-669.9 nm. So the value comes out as 0.9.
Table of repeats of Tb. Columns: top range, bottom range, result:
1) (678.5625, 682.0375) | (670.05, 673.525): 1.09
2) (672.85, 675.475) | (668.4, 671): 0.97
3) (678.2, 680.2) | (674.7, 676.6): 1.21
